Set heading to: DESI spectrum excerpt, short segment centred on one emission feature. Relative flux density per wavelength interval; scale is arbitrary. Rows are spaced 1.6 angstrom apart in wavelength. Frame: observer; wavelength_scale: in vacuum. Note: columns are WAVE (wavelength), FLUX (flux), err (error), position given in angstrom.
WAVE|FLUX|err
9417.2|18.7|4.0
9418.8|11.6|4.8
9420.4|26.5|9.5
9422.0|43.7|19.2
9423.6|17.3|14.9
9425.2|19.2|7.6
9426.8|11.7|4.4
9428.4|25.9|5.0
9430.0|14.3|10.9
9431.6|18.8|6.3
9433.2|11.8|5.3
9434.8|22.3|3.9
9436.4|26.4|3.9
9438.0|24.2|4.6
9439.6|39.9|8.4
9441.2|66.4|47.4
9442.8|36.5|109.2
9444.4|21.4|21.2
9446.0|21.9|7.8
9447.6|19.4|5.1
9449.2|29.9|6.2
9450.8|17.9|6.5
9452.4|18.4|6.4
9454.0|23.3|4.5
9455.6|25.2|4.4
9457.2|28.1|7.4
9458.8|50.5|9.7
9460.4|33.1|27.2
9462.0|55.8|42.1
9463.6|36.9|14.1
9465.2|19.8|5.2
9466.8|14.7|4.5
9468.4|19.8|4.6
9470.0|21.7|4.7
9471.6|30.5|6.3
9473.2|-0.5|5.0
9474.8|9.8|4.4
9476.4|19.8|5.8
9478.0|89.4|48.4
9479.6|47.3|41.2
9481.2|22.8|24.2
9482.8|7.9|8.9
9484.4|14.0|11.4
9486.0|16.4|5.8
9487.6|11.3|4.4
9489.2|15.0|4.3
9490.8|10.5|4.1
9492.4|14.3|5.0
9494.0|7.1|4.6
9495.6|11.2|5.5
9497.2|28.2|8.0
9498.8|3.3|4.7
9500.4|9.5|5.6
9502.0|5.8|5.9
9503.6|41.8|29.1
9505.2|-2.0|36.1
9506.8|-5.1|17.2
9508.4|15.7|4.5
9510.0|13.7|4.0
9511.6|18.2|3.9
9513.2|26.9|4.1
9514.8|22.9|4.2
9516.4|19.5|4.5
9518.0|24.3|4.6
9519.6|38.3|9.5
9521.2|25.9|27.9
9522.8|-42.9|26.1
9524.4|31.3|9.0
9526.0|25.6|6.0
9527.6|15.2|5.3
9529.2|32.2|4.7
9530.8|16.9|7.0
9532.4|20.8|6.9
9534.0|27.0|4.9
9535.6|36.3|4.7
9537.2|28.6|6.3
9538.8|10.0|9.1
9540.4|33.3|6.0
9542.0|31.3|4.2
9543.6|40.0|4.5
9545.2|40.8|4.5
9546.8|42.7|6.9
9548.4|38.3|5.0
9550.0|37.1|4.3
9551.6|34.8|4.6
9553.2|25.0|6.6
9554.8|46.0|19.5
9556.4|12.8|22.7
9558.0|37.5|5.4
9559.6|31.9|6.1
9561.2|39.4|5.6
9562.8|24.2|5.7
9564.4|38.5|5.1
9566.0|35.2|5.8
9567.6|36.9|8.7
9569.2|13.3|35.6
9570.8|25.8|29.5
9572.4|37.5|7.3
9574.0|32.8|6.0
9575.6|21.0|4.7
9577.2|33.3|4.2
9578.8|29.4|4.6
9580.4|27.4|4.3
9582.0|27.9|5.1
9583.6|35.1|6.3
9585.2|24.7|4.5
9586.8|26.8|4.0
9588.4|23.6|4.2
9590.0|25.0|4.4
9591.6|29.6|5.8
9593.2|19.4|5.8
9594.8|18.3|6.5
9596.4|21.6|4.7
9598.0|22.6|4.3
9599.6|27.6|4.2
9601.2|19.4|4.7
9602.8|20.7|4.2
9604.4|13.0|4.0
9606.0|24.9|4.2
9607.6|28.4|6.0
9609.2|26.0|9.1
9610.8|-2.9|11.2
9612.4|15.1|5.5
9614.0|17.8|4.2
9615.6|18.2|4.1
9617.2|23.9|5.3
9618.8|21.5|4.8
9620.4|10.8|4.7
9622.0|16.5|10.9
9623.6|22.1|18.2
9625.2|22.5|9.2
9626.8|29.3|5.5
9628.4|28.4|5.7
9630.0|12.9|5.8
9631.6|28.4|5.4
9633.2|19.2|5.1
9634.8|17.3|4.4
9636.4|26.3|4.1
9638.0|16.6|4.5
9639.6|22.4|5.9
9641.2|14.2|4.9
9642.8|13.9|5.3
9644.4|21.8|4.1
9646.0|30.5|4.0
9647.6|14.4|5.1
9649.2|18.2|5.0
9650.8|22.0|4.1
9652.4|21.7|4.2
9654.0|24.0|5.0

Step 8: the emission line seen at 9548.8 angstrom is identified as Mg II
